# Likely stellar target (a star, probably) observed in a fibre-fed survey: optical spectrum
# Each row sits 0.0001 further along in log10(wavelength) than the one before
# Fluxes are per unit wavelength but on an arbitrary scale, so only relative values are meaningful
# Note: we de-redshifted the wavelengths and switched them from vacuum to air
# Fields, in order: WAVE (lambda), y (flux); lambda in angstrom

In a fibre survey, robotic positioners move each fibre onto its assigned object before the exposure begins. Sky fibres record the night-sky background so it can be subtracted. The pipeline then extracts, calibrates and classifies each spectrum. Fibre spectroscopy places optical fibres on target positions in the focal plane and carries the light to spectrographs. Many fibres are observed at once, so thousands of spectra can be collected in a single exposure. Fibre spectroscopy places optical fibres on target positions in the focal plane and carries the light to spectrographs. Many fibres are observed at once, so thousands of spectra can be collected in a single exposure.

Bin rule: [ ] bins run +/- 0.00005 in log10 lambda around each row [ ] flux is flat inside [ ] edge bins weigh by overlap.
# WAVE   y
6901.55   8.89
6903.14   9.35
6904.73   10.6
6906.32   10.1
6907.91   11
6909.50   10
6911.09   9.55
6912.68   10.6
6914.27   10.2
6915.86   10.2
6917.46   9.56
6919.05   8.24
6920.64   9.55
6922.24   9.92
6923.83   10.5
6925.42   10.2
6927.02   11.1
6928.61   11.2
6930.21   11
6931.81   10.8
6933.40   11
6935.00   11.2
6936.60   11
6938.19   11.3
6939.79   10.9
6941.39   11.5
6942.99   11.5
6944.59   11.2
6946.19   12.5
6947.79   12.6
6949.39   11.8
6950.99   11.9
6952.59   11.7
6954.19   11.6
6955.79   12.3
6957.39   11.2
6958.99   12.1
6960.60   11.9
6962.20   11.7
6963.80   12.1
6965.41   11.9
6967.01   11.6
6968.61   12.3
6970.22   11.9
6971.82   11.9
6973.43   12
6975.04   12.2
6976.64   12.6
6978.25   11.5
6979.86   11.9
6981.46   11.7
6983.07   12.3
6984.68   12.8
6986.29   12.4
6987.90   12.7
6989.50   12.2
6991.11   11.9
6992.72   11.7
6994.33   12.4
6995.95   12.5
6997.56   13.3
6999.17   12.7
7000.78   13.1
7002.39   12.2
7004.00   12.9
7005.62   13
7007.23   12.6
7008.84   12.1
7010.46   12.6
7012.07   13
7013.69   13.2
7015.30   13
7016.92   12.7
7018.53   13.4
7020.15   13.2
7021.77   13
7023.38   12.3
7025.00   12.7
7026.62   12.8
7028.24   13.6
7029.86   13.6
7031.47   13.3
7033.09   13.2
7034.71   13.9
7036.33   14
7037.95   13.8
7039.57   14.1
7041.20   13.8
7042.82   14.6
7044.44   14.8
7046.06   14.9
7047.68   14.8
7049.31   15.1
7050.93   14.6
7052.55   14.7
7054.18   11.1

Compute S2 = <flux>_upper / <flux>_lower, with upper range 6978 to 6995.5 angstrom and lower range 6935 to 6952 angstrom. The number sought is 1.0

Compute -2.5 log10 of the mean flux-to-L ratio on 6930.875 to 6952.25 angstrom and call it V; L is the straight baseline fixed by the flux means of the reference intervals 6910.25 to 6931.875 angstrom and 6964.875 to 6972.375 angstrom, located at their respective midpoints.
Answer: -0.05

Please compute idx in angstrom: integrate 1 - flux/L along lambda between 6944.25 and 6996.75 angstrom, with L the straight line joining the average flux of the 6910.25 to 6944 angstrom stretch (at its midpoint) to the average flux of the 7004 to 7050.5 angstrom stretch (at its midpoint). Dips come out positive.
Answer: -1.1 angstrom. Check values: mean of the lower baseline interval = 10.5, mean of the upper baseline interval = 13.5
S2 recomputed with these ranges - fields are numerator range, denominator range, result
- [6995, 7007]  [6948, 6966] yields 1.08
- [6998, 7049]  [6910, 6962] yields 1.21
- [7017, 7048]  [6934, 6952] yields 1.18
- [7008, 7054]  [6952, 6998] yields 1.12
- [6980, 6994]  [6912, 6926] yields 1.24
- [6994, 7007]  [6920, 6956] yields 1.14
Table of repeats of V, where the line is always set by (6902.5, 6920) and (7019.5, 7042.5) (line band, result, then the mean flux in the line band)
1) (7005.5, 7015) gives 0.00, 12.8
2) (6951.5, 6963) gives -0.05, 11.8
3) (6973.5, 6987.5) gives -0.02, 12.2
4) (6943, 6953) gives -0.09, 11.9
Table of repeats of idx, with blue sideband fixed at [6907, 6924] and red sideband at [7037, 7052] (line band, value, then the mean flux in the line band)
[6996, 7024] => 0.9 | 12.8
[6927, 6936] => -0.5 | 11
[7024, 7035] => 0.6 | 13.3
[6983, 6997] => 0.2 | 12.3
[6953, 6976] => -0.5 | 11.9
